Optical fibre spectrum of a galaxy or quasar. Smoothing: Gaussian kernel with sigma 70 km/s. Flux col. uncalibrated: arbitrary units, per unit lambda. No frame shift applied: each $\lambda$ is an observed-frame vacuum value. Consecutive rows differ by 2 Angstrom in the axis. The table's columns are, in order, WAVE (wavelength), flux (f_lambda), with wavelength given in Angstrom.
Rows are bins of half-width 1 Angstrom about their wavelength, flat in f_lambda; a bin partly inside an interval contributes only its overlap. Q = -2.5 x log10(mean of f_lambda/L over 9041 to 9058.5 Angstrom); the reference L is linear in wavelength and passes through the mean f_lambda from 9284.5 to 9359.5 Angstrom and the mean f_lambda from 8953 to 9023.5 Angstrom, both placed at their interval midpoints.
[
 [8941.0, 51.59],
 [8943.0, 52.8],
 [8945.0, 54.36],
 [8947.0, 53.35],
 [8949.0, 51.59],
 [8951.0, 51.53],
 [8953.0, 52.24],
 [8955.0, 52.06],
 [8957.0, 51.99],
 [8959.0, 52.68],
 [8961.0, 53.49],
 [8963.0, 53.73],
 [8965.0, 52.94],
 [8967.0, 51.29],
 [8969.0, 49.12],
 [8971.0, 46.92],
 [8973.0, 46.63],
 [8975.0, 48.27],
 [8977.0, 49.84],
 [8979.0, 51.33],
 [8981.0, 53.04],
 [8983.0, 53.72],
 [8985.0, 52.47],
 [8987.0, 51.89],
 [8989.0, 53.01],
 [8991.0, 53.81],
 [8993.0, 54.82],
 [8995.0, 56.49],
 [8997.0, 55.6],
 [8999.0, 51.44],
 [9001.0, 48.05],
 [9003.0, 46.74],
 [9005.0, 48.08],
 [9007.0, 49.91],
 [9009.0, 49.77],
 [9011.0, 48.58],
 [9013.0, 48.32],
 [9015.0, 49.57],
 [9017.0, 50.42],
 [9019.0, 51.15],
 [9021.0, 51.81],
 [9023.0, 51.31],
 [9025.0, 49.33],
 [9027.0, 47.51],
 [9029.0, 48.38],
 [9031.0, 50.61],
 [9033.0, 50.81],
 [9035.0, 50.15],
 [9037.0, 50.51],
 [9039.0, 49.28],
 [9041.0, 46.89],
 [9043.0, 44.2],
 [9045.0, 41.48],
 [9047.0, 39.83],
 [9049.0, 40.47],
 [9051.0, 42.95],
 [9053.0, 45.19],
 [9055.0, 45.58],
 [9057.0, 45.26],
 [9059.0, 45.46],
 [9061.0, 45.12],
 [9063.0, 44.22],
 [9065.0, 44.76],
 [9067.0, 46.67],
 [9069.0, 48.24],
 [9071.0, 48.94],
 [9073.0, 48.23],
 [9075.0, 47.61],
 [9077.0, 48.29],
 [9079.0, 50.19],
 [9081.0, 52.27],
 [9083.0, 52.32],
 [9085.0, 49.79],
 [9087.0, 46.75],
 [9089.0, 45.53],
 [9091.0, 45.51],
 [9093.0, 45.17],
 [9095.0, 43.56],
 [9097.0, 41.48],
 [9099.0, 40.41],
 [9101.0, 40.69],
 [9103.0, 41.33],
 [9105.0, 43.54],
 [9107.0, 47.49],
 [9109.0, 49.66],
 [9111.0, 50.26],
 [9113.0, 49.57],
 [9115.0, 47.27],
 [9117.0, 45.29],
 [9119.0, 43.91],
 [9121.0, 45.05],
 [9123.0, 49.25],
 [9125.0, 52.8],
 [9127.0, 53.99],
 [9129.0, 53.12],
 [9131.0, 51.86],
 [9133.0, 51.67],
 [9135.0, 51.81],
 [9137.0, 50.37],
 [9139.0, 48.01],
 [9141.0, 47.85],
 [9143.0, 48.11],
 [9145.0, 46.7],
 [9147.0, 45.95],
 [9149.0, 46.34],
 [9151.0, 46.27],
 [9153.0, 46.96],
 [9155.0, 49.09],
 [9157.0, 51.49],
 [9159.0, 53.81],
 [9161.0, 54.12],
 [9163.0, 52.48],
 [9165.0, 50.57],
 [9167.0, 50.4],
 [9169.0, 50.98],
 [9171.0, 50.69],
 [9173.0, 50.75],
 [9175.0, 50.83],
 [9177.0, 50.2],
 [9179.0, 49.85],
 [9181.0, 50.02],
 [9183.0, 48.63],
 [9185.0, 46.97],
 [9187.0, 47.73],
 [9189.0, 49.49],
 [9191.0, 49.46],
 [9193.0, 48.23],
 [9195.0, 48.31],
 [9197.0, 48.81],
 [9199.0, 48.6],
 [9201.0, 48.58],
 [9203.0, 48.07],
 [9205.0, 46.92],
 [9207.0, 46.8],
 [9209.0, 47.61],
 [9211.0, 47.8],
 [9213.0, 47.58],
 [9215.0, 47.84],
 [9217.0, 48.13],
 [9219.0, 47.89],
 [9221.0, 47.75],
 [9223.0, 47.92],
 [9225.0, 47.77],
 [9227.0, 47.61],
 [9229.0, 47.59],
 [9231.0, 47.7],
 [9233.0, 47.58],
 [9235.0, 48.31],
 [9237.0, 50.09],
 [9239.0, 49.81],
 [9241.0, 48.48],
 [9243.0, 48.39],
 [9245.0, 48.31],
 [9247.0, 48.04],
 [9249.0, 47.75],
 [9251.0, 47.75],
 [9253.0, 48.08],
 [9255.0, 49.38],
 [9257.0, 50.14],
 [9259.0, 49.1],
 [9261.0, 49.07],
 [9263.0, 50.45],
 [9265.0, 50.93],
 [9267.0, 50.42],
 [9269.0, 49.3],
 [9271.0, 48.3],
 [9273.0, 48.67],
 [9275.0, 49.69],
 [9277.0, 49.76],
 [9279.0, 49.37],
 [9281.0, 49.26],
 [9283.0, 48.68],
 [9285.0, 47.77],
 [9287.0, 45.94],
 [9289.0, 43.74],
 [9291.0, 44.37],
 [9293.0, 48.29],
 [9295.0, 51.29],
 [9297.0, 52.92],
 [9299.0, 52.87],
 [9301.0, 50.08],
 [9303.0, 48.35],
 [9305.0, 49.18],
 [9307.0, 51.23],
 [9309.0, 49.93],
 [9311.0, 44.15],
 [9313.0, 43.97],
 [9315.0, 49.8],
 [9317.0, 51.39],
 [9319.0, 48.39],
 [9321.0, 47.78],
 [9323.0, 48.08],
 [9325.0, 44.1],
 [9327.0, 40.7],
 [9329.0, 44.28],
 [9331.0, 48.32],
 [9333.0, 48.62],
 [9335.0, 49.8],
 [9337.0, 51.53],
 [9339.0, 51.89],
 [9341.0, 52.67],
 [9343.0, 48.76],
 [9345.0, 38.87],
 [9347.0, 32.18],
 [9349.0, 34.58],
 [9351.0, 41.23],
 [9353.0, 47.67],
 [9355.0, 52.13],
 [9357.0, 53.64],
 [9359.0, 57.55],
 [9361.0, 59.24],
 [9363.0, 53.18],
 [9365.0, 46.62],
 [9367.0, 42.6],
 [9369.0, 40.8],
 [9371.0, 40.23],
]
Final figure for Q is 0.16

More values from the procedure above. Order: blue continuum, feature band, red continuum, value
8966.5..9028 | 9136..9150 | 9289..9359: 0.04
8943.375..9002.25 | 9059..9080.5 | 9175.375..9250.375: 0.07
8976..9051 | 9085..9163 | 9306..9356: 0.02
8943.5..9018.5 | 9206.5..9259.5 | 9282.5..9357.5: 0.00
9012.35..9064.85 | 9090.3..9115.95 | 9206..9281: 0.06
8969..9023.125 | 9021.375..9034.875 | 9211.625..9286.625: 0.02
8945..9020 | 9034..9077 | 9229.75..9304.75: 0.11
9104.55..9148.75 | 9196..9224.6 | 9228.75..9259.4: 0.02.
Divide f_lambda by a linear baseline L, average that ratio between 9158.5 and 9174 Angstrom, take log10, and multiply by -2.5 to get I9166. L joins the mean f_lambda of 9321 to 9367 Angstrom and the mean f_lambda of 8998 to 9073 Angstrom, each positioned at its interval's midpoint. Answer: -0.092 mag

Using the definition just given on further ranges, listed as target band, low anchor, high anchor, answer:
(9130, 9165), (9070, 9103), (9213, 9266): -0.05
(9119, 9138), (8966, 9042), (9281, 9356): -0.03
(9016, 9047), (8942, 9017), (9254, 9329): 0.05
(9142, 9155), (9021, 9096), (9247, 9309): 0.02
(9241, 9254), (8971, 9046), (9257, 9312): 0.02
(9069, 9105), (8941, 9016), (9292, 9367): 0.09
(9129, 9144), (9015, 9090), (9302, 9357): -0.06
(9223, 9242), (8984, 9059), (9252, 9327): 0.01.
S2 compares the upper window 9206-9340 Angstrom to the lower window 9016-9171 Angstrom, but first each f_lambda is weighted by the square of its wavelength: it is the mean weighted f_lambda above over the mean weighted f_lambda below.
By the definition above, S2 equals 1.05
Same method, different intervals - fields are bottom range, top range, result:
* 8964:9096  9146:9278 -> 1.05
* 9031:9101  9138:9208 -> 1.09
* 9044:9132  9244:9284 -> 1.10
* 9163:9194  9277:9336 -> 0.99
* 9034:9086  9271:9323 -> 1.10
